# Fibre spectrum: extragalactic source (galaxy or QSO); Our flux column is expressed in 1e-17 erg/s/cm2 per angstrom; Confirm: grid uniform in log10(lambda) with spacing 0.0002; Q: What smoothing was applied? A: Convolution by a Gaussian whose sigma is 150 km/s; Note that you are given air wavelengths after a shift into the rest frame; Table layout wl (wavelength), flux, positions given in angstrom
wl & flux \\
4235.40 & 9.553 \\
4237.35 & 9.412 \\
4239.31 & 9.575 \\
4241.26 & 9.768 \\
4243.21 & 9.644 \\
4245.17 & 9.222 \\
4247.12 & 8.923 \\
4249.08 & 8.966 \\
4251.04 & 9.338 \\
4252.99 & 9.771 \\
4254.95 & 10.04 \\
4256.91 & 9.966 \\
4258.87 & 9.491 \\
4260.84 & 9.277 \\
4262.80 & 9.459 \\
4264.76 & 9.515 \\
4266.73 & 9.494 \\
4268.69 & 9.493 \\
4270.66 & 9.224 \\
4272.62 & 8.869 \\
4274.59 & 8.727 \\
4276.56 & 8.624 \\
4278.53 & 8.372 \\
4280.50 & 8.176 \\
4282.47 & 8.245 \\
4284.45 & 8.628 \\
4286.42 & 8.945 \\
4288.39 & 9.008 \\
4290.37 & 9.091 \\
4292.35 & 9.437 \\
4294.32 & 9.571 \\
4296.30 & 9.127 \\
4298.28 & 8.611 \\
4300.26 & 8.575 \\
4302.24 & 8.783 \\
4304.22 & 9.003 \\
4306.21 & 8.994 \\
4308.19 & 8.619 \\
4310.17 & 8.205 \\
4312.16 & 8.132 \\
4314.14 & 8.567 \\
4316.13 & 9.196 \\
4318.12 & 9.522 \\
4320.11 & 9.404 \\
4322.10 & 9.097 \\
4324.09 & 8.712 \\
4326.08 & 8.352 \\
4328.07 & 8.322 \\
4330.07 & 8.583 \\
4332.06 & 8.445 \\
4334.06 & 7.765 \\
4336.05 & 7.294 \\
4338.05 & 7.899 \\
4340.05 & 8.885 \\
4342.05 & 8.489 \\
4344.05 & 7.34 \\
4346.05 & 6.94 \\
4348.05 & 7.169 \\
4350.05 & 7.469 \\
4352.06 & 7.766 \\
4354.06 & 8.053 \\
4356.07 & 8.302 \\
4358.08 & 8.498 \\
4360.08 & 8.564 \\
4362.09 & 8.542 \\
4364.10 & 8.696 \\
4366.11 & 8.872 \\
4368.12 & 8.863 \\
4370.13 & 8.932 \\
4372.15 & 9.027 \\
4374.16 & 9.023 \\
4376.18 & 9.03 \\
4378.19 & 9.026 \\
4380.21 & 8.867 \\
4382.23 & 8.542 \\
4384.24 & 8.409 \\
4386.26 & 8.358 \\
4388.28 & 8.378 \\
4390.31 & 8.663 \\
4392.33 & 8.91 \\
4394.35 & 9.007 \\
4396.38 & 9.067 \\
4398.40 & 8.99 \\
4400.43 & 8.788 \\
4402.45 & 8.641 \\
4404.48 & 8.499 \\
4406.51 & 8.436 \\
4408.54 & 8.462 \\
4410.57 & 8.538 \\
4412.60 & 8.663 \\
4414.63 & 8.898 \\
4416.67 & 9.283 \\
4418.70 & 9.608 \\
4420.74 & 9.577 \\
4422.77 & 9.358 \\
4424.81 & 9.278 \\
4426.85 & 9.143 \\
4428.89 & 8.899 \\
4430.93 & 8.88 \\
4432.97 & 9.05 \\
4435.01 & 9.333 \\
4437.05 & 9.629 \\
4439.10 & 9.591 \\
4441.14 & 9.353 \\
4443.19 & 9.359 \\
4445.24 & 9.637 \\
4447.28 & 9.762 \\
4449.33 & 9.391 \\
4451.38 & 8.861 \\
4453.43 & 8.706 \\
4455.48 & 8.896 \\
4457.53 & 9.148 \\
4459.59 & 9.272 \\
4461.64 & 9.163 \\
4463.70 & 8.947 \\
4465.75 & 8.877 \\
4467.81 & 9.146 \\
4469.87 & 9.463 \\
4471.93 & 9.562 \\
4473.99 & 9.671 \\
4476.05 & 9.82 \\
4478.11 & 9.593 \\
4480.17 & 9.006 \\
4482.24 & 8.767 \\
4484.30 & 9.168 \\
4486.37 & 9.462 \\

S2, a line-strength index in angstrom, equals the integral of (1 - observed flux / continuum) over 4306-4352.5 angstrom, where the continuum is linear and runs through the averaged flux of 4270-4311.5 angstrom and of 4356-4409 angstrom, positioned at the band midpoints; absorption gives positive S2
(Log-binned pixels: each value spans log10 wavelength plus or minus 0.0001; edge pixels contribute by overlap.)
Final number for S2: 2.52 angstrom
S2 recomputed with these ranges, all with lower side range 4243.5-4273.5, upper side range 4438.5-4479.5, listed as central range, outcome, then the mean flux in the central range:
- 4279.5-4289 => 0.8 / 8.59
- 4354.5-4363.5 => 0.9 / 8.46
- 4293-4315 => 1.5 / 8.76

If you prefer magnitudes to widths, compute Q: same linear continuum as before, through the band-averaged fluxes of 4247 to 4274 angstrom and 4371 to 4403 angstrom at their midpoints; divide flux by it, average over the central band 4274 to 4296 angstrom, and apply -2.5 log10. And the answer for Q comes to 0.06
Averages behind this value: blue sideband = 9.42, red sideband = 8.8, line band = 8.81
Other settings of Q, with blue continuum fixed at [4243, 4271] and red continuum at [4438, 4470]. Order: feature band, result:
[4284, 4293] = 0.05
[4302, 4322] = 0.06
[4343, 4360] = 0.20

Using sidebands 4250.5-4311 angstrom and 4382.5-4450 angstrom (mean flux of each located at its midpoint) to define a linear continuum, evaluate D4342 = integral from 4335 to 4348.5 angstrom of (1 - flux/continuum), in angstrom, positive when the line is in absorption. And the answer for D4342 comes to 1.9 angstrom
